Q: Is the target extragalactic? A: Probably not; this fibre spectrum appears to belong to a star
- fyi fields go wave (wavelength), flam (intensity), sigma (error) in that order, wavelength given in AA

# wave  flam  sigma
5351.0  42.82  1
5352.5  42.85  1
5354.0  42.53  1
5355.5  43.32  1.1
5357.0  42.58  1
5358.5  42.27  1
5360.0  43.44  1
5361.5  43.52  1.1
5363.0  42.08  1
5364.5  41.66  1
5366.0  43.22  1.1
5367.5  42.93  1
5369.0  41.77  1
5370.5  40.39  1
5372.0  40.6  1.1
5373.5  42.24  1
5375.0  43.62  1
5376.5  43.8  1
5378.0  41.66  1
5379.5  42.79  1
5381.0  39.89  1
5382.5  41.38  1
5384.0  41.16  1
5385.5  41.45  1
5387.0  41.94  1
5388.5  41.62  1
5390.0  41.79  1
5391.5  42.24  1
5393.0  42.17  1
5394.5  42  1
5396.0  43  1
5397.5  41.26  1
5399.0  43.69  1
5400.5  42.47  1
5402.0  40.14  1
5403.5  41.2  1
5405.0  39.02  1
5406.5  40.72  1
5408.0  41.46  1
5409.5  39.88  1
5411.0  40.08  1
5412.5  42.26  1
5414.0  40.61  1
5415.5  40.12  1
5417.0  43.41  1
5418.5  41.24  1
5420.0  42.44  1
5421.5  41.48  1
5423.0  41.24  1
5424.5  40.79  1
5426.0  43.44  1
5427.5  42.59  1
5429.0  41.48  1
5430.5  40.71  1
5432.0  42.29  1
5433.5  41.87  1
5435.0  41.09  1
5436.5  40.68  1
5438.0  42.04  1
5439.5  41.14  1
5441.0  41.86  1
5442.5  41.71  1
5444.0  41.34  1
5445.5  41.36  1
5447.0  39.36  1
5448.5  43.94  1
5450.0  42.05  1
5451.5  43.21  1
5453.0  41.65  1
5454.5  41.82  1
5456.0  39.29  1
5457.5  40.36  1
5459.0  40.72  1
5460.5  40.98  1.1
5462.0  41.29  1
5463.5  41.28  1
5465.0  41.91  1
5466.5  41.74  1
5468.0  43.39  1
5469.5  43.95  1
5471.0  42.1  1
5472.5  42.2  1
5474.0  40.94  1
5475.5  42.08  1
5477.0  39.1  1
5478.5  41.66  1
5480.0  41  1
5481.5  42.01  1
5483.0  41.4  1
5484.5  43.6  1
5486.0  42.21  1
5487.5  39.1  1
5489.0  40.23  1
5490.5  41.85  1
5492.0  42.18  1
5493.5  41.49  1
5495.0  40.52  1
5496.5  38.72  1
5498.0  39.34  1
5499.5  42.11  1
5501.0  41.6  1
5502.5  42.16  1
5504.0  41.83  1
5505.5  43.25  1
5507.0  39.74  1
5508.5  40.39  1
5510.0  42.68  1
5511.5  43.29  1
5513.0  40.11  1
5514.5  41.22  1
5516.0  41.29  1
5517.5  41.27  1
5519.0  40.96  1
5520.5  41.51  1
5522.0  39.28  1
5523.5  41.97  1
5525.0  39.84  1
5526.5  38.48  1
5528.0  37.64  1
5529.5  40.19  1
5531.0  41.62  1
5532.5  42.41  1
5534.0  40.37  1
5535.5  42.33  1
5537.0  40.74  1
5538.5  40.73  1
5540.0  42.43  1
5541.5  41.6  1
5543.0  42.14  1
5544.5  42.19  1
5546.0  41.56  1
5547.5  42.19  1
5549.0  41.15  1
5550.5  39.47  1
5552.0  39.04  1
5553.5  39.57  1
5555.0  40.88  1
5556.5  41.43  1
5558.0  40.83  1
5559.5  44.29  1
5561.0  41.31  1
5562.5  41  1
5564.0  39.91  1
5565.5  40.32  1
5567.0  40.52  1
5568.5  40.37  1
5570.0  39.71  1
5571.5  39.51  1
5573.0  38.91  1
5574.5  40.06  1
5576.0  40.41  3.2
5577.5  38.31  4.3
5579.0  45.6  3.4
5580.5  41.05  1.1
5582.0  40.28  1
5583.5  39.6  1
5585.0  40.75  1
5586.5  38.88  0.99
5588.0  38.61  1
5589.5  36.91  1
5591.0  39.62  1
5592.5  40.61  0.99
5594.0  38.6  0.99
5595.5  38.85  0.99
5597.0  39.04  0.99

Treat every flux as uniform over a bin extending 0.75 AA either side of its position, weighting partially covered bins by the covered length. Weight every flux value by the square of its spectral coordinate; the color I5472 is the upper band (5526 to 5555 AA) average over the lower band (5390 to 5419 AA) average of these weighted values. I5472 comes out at 1.0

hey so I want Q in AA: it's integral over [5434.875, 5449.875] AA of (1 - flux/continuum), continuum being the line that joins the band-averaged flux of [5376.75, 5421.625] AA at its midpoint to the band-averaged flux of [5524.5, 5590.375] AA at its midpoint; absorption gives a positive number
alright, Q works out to -0.1 AA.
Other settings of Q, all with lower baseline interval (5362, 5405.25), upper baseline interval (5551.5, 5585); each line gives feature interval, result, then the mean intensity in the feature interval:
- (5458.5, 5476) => -0.3 AA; 41.9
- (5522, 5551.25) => -0.1 AA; 41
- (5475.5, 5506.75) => -0.1 AA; 41.3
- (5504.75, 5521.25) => -0.2 AA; 41.4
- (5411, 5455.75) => -0.1 AA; 41.6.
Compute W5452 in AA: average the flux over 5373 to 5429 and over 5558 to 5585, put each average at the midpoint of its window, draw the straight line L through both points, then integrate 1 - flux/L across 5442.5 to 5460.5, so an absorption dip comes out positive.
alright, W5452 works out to 0.0 AA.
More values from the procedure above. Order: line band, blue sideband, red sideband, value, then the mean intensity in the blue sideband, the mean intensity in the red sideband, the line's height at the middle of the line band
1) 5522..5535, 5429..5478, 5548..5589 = 0.17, 41.5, 40.4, 40.8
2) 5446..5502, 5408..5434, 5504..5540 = -0.25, 41.5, 41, 41.2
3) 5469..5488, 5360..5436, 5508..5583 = -0.17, 41.7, 40.9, 41.3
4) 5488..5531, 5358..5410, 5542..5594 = 0.02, 41.8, 40.5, 40.9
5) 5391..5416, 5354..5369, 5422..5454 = 0.50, 42.7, 41.7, 42.2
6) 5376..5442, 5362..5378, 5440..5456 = 0.61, 42.2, 41.7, 42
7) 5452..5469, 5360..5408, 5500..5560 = 0.04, 41.9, 41.1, 41.5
